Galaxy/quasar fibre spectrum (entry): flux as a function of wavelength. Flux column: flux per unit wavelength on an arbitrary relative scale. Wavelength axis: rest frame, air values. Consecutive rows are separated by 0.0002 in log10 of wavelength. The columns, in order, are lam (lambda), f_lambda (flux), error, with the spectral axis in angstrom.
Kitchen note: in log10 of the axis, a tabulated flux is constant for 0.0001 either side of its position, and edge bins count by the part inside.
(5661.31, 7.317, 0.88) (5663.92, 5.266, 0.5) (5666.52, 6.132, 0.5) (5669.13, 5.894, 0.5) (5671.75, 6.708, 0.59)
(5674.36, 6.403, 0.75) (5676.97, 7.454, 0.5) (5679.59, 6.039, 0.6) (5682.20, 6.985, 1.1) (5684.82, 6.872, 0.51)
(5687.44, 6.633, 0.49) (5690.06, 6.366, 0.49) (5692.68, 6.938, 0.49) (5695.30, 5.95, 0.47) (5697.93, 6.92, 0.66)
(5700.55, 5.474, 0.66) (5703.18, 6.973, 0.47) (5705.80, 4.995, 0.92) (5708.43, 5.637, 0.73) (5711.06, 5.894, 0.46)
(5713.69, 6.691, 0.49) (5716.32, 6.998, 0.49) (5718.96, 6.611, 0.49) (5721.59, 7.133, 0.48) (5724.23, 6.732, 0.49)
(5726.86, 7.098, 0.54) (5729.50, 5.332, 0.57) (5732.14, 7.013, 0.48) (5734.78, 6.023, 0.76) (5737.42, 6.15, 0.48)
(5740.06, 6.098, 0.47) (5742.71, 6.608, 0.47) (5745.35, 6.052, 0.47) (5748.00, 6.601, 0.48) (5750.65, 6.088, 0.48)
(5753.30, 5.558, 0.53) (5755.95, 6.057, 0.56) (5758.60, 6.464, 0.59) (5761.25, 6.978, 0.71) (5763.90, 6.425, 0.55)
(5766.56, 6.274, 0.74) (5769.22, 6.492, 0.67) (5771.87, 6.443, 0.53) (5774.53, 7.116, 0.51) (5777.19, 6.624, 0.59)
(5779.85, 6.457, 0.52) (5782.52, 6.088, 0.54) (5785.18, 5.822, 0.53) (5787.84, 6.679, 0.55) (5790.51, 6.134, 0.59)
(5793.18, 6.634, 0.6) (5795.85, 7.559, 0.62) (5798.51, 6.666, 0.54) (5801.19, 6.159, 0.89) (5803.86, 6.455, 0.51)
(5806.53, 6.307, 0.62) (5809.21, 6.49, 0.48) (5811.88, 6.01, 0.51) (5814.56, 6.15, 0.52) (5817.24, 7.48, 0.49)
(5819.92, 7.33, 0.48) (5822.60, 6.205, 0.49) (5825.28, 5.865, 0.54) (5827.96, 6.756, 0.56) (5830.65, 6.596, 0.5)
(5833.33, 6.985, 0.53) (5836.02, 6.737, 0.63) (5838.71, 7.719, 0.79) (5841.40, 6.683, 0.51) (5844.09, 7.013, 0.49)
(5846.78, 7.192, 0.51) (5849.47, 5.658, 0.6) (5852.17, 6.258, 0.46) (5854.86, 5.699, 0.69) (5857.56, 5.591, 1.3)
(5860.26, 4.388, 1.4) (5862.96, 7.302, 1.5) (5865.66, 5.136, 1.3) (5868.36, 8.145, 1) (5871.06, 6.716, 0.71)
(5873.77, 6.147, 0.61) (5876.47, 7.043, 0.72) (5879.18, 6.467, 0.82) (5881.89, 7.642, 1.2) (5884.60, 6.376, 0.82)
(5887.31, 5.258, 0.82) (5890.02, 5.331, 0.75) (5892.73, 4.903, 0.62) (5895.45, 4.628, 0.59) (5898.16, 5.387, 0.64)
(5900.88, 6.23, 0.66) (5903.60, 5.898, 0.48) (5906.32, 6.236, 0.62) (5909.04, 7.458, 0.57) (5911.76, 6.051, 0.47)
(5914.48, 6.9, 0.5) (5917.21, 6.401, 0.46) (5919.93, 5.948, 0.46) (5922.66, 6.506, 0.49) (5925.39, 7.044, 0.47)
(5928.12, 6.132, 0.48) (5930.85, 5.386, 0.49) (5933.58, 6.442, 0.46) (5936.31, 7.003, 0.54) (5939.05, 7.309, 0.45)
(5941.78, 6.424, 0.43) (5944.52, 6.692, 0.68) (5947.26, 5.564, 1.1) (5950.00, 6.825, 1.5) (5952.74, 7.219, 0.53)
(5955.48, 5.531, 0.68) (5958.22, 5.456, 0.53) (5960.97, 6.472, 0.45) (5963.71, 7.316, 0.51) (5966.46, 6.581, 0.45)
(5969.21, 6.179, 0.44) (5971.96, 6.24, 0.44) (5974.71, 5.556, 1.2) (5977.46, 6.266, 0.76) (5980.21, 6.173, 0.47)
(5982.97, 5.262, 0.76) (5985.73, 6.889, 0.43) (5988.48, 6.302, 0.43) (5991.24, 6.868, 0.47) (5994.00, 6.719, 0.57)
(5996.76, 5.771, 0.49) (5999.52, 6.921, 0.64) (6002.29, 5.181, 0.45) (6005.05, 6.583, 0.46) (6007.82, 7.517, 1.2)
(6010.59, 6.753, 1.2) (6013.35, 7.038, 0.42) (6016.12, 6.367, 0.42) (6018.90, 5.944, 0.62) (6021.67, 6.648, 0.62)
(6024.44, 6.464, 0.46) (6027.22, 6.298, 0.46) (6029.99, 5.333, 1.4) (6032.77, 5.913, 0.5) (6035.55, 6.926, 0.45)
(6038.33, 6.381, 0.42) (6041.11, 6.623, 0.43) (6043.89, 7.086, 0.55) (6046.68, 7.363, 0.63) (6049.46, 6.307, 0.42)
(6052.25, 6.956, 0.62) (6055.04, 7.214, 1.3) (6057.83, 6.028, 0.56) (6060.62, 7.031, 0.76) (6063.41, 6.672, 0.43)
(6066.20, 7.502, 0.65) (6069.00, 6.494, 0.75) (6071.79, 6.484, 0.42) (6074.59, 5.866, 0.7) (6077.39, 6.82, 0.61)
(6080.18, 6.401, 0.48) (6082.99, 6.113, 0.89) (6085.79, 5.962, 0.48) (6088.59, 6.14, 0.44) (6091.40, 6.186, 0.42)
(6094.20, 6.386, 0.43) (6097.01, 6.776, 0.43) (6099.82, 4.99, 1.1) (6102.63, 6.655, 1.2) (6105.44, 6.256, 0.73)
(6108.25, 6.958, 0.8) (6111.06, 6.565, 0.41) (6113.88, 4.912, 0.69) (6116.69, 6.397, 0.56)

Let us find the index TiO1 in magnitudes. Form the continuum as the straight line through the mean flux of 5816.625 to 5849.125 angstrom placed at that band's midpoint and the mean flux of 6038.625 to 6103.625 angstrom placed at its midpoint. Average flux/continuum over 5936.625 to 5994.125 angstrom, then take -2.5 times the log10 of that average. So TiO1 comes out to 0.05 mag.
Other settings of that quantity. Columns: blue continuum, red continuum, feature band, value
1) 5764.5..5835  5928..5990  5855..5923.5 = 0.045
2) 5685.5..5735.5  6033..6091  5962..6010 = 0.029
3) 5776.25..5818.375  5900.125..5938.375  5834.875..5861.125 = 0.022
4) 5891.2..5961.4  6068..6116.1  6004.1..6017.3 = -0.106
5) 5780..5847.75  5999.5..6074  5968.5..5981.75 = 0.090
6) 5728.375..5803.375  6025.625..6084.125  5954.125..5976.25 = 0.058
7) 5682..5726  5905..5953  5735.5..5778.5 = 0.016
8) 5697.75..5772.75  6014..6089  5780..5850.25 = -0.037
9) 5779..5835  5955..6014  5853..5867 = 0.147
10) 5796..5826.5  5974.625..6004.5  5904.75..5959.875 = -0.020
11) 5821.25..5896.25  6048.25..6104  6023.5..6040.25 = 0.034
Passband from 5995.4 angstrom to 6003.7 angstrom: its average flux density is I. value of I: 5.96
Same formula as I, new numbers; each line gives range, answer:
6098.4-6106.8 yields 5.97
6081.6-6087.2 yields 6.04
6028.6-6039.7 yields 6.14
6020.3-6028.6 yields 6.47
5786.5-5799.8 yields 6.74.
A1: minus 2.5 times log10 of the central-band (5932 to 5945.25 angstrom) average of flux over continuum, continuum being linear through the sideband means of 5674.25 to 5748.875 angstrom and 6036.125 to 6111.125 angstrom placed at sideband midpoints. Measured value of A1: -0.04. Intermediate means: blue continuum 6.44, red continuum 6.53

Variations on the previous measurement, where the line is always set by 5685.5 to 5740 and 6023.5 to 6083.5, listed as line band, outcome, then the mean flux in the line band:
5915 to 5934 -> 0.036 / 6.28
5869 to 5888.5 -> -0.020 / 6.59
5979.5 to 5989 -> 0.066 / 6.14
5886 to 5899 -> 0.261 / 5.09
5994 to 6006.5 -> 0.060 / 6.19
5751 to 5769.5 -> 0.018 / 6.3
